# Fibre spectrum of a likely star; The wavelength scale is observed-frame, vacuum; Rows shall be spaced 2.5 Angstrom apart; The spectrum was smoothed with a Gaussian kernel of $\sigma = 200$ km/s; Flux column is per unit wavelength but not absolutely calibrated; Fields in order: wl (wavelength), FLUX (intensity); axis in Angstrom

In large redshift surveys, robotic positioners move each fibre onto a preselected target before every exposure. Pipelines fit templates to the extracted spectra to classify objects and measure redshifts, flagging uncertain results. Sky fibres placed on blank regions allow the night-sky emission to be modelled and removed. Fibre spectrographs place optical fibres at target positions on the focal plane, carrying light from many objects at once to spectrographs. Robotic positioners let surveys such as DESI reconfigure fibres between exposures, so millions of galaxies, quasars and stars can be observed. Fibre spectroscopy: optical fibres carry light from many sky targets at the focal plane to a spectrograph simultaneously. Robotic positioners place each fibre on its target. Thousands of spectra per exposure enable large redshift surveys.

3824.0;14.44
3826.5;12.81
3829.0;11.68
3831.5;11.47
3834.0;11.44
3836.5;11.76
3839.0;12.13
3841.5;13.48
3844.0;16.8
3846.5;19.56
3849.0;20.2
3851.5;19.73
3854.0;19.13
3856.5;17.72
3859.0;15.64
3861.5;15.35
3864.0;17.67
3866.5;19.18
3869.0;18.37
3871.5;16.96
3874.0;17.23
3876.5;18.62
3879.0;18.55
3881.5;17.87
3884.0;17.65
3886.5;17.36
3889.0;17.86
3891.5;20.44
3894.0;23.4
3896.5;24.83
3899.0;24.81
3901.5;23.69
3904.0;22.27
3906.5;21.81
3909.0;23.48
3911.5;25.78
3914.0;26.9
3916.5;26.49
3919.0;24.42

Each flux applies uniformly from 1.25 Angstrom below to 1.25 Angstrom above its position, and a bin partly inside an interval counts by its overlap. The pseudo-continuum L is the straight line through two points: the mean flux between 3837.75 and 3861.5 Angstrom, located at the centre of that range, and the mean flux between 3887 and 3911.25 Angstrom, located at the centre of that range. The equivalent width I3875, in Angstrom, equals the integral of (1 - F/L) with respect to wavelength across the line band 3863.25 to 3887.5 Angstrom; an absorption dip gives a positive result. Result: 2.3 Angstrom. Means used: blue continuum 17.1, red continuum 22.5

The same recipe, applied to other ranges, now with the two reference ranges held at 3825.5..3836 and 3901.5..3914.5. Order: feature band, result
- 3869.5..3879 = 0.4 Angstrom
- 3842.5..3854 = -3.5 Angstrom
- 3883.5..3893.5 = 1.0 Angstrom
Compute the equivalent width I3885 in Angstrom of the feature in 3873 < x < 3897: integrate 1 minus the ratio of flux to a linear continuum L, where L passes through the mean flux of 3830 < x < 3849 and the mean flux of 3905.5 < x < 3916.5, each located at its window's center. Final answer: 2.0 Angstrom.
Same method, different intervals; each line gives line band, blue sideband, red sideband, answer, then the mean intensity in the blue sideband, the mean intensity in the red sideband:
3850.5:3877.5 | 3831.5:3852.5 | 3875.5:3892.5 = -1.4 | 15.3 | 18.3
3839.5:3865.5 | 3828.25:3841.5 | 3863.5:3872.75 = -4.0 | 11.9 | 18.1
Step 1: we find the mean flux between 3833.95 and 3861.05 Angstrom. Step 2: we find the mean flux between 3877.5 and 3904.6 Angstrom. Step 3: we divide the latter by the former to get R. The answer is 1.3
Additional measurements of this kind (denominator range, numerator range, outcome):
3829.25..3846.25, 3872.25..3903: 1.53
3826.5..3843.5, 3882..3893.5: 1.52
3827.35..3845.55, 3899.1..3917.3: 1.90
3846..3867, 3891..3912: 1.29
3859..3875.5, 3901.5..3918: 1.41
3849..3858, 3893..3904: 1.27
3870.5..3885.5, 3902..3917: 1.36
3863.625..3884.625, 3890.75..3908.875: 1.28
